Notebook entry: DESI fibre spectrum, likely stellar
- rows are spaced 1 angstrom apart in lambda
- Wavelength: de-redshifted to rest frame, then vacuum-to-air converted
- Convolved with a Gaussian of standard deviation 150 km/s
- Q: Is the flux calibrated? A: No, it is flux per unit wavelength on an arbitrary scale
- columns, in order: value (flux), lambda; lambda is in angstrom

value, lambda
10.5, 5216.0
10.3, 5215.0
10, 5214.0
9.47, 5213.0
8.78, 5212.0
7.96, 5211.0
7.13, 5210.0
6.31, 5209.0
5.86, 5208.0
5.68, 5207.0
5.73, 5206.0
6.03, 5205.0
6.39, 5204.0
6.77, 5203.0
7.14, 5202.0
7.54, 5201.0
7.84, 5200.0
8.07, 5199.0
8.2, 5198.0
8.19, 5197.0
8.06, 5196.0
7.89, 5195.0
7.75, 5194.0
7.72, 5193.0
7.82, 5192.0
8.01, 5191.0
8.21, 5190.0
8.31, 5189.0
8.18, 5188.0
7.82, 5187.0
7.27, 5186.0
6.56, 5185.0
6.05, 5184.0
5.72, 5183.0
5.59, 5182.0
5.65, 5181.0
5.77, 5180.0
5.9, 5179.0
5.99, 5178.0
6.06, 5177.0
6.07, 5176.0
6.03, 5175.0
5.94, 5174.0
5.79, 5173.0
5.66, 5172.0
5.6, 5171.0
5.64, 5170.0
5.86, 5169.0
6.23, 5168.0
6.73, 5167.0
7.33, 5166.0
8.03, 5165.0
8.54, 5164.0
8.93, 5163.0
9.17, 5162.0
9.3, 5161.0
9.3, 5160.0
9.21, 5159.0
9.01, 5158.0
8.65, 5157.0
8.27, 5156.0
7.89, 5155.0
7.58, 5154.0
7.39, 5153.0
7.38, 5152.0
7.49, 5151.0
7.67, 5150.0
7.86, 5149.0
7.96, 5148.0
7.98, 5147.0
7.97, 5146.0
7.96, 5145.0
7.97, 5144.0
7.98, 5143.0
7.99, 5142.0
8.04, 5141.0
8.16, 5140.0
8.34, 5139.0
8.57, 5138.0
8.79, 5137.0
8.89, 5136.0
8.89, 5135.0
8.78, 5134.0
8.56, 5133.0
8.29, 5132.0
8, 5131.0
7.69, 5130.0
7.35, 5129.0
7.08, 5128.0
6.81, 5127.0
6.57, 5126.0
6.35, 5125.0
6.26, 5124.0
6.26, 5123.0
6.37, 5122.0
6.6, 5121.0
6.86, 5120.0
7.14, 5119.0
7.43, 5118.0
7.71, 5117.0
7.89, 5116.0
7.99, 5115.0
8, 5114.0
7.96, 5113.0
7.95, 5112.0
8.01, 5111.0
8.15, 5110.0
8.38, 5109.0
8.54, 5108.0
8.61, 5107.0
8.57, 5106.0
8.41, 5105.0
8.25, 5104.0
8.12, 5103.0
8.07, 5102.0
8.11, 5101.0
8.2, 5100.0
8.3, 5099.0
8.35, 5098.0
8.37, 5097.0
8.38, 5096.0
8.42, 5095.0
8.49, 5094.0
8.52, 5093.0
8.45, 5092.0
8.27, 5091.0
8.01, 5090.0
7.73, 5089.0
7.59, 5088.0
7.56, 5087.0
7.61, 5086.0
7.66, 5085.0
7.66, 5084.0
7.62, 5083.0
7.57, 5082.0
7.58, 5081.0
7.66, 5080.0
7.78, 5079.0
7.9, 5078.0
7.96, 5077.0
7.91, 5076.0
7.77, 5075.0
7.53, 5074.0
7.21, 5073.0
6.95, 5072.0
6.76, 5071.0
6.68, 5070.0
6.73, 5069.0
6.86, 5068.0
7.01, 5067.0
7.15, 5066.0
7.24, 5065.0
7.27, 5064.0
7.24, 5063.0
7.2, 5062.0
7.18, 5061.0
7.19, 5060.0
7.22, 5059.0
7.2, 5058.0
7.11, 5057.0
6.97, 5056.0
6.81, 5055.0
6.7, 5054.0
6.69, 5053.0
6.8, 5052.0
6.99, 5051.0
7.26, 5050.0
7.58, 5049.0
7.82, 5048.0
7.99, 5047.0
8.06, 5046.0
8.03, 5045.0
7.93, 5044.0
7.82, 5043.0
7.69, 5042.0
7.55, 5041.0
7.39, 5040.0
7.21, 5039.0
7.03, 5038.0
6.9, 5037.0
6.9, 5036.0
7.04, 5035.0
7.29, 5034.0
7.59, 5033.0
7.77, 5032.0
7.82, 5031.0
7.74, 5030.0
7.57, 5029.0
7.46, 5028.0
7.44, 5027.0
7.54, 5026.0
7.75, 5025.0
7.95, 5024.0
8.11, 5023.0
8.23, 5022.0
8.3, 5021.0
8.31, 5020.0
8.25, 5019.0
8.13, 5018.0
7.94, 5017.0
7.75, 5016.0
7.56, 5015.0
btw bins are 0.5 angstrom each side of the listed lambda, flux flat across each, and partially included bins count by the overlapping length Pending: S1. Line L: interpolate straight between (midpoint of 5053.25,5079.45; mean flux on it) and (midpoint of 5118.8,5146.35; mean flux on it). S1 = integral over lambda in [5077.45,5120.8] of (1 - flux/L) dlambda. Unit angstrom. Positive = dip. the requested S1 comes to -3.2 angstrom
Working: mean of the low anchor 7.21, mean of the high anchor 7.67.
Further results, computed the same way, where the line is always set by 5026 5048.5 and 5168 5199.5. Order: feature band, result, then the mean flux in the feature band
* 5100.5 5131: -1.9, 7.59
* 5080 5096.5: -1.5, 7.94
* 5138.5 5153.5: -1.9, 7.88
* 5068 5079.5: 0.0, 7.36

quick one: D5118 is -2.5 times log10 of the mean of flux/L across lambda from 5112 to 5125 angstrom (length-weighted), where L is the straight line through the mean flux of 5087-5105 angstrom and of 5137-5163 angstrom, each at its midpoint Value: 0.14 mag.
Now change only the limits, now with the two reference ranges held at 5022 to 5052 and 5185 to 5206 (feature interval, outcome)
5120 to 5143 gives -0.01 mag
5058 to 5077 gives 0.05 mag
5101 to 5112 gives -0.10 mag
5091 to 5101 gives -0.11 mag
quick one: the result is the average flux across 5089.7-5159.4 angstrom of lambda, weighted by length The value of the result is 7.95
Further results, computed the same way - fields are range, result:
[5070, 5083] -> 7.52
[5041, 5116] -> 7.69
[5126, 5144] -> 8.08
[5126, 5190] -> 7.48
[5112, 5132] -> 7.22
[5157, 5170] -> 8.06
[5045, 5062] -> 7.25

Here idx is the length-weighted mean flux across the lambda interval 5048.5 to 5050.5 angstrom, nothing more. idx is 7.42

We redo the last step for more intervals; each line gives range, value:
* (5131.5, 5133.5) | 8.43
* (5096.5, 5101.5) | 8.27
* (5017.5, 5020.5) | 8.23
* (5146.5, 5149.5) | 7.93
